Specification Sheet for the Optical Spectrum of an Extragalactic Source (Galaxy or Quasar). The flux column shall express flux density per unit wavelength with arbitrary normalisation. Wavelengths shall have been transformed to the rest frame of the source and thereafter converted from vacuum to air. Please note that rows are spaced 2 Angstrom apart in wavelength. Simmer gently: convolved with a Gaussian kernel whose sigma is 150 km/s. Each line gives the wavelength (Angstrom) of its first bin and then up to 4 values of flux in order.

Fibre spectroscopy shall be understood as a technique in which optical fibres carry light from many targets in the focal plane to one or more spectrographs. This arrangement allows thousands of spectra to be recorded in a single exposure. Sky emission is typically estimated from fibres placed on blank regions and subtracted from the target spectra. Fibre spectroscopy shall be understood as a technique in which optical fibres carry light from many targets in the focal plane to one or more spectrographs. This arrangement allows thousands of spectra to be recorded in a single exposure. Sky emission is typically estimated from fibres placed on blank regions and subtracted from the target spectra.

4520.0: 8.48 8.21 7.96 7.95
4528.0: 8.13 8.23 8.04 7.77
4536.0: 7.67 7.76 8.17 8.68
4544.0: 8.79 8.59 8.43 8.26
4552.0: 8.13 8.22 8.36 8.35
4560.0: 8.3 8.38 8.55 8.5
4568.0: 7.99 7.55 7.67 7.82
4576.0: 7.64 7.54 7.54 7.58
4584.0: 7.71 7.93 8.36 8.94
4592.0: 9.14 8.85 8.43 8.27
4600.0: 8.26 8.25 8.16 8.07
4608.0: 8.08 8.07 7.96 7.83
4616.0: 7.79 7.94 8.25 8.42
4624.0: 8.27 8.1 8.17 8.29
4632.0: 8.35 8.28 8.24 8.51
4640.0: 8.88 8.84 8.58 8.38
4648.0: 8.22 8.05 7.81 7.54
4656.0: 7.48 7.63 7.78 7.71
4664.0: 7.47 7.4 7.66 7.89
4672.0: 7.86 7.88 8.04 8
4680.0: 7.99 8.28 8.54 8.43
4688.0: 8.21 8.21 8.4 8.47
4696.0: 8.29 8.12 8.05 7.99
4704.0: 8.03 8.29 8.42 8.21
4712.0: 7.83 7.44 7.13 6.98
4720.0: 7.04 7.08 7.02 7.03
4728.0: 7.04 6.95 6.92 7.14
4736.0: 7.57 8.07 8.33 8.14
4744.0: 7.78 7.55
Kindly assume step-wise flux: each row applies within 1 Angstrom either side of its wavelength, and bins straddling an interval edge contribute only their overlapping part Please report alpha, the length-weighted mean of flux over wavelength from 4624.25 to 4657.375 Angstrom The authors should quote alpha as 8.23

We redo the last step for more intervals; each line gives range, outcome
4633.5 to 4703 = 8.09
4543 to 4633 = 8.18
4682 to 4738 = 7.75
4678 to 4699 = 8.28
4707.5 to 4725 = 7.43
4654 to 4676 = 7.69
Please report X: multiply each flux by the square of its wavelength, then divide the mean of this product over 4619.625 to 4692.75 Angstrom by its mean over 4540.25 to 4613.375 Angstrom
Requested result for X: 1.02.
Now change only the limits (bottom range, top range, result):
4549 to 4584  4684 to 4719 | 1.06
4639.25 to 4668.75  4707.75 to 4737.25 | 0.94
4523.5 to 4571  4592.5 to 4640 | 1.03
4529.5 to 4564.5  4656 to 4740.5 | 1.01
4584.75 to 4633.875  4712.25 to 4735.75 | 0.90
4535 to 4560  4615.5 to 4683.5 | 1.02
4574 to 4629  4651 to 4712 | 1.02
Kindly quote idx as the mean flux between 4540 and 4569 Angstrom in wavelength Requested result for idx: 8.39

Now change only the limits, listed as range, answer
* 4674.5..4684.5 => 8.14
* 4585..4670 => 8.15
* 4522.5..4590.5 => 8.1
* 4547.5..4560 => 8.29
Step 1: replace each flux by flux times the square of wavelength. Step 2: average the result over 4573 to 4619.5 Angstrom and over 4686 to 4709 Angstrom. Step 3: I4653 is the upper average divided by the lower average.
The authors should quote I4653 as 1.1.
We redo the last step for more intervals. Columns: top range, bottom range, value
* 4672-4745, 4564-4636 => 1.01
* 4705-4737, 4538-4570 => 0.95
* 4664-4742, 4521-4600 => 1.02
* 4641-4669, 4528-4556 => 1.01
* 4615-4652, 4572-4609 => 1.04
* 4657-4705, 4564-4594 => 1.04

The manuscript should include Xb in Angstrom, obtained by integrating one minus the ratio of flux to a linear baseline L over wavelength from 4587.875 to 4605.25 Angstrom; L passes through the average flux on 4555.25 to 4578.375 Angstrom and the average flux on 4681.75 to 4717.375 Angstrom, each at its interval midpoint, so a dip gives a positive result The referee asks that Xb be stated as -0.95 Angstrom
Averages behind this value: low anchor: 8.06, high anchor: 8.11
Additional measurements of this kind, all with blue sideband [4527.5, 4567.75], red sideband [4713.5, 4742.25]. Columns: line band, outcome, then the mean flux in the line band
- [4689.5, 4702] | -1.3 Angstrom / 8.24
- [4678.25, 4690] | -1.1 Angstrom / 8.26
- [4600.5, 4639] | -1.4 Angstrom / 8.16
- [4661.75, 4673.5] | -0.1 Angstrom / 7.67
